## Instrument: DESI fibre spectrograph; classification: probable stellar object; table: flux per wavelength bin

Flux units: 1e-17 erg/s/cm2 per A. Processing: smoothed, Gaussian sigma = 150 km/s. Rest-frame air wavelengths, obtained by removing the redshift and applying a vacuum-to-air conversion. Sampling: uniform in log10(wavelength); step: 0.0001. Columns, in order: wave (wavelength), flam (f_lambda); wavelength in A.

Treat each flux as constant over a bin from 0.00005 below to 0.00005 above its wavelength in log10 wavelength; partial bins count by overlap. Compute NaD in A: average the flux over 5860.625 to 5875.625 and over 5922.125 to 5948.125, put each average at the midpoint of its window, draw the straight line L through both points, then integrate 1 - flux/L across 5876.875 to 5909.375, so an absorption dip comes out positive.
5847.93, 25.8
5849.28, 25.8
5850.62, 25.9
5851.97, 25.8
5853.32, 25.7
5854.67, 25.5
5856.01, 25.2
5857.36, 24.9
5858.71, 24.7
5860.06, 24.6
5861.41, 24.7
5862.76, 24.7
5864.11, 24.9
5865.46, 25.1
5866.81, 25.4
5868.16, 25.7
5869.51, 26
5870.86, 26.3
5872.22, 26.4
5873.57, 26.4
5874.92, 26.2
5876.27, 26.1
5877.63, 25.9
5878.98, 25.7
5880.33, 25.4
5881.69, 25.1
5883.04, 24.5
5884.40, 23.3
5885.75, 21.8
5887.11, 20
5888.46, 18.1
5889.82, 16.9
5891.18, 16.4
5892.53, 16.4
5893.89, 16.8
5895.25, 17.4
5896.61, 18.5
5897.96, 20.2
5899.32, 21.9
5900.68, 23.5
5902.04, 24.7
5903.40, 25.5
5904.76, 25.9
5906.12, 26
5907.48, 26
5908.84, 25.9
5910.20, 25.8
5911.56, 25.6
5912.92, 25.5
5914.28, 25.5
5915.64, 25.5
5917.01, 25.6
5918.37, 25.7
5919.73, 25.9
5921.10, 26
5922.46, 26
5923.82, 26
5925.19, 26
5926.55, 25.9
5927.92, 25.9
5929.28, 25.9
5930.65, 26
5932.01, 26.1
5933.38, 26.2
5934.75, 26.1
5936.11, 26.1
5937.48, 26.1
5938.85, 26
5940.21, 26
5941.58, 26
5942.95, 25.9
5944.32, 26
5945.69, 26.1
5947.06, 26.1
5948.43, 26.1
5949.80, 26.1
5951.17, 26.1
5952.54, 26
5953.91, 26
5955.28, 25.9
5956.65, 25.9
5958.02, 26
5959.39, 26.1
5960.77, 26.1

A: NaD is 4.6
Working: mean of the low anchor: 25.6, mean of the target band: 22.1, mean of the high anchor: 26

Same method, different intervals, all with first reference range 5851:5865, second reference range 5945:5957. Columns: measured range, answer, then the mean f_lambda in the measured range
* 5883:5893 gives 2.3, 19.4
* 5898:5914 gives 0.4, 24.9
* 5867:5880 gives -0.4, 26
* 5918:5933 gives -0.1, 26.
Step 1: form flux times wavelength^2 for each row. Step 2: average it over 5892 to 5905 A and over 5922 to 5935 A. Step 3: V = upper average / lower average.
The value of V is 1.3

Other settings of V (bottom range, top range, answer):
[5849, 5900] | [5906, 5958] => 1.13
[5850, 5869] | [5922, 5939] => 1.06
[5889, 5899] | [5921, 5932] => 1.49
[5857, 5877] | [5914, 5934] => 1.04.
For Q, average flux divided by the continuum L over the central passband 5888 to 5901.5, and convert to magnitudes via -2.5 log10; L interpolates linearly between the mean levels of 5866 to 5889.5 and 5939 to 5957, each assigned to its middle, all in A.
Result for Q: 0.31 mag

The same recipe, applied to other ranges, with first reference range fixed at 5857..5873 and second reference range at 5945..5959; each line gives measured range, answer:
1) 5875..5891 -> 0.115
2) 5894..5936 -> 0.040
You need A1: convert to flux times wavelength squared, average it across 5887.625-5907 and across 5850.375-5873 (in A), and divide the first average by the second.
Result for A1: 0.8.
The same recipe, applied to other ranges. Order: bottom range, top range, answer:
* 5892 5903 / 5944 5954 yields 1.32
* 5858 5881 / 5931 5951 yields 1.05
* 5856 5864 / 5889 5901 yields 0.76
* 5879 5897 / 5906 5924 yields 1.28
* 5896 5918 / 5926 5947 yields 1.07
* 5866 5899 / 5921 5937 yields 1.17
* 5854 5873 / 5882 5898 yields 0.77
